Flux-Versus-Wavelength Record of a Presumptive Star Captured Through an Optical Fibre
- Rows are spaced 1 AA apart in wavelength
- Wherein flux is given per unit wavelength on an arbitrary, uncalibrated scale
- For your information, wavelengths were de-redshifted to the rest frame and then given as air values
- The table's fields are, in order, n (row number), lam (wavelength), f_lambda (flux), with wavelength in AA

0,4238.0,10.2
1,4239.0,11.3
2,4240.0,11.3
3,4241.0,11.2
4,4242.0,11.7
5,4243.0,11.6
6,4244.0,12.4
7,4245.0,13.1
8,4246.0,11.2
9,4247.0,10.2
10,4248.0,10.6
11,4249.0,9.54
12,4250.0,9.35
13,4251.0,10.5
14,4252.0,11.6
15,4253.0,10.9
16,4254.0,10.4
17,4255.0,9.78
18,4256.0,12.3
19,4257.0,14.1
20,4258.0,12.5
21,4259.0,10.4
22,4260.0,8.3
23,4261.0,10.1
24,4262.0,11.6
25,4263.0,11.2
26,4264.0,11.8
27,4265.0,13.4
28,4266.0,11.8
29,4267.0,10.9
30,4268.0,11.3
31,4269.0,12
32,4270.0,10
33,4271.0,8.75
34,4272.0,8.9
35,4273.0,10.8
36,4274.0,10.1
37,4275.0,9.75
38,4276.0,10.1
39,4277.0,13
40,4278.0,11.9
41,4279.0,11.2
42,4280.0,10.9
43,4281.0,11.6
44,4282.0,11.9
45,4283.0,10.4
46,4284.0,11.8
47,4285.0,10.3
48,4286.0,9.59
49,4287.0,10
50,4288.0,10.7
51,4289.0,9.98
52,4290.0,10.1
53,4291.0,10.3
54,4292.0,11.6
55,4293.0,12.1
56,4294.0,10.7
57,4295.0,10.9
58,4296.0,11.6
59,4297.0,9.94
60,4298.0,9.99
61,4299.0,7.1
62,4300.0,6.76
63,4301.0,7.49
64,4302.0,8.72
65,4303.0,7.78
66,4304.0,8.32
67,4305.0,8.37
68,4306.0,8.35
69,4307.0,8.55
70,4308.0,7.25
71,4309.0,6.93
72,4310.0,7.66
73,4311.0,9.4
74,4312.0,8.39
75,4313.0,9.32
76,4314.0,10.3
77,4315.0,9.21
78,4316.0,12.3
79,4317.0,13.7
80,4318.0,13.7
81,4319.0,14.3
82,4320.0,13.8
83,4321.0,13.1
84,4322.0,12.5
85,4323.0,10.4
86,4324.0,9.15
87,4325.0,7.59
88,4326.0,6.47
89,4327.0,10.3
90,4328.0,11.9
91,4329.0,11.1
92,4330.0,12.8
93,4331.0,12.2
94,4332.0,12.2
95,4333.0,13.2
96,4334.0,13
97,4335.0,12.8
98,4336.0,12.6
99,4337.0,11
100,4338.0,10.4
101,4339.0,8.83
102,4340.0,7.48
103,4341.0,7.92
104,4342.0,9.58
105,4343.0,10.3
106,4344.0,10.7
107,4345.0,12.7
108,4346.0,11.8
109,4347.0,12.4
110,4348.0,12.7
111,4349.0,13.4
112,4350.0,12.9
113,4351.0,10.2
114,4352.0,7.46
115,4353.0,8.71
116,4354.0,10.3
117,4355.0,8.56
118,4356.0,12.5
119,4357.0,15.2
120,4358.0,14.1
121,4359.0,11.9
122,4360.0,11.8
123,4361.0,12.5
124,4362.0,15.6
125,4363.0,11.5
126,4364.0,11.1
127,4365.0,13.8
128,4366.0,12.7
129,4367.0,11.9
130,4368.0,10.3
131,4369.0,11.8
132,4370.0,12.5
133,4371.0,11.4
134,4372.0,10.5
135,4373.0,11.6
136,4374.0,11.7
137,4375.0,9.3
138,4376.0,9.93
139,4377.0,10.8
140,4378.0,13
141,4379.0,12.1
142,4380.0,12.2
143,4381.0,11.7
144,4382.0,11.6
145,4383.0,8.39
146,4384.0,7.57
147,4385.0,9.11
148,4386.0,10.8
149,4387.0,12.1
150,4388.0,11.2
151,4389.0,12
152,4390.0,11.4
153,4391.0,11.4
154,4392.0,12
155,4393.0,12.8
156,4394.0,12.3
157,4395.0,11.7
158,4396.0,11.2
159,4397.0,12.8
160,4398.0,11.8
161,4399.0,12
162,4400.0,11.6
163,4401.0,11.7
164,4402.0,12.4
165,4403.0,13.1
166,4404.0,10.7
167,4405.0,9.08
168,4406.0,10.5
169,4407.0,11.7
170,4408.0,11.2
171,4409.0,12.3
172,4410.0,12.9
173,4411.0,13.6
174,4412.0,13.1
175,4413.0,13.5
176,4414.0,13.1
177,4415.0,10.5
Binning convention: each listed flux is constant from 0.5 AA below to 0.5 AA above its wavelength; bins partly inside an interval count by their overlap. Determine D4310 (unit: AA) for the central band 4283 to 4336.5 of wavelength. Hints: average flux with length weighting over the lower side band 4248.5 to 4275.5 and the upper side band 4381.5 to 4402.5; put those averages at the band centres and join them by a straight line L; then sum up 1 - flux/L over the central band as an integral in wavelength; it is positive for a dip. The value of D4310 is 3.2 AA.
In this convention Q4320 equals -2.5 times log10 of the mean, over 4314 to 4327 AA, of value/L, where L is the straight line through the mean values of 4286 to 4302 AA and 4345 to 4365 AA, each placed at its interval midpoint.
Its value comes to -0.05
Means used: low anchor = 9.9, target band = 11.3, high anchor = 11.9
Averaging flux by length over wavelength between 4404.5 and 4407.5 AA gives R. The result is 10.4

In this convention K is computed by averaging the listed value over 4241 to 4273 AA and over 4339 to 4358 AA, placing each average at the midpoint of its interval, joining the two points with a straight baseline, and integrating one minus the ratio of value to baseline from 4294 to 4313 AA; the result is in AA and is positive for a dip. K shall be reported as 4.1 AA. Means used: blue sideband 11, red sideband 10.9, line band 8.61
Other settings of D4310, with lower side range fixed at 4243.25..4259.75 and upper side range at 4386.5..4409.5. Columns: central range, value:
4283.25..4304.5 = 2.8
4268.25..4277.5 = 0.7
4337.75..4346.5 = 1.2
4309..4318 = 1.0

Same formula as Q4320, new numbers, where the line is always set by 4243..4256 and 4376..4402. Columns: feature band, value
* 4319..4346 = 0.02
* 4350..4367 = -0.05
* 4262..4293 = 0.01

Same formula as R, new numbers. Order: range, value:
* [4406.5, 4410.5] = 12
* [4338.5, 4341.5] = 8.08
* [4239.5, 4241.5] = 11.2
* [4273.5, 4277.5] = 10.7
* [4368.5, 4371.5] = 11.9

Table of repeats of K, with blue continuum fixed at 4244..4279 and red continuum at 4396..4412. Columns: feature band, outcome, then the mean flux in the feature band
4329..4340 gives -0.24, 11.7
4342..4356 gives 0.69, 10.9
